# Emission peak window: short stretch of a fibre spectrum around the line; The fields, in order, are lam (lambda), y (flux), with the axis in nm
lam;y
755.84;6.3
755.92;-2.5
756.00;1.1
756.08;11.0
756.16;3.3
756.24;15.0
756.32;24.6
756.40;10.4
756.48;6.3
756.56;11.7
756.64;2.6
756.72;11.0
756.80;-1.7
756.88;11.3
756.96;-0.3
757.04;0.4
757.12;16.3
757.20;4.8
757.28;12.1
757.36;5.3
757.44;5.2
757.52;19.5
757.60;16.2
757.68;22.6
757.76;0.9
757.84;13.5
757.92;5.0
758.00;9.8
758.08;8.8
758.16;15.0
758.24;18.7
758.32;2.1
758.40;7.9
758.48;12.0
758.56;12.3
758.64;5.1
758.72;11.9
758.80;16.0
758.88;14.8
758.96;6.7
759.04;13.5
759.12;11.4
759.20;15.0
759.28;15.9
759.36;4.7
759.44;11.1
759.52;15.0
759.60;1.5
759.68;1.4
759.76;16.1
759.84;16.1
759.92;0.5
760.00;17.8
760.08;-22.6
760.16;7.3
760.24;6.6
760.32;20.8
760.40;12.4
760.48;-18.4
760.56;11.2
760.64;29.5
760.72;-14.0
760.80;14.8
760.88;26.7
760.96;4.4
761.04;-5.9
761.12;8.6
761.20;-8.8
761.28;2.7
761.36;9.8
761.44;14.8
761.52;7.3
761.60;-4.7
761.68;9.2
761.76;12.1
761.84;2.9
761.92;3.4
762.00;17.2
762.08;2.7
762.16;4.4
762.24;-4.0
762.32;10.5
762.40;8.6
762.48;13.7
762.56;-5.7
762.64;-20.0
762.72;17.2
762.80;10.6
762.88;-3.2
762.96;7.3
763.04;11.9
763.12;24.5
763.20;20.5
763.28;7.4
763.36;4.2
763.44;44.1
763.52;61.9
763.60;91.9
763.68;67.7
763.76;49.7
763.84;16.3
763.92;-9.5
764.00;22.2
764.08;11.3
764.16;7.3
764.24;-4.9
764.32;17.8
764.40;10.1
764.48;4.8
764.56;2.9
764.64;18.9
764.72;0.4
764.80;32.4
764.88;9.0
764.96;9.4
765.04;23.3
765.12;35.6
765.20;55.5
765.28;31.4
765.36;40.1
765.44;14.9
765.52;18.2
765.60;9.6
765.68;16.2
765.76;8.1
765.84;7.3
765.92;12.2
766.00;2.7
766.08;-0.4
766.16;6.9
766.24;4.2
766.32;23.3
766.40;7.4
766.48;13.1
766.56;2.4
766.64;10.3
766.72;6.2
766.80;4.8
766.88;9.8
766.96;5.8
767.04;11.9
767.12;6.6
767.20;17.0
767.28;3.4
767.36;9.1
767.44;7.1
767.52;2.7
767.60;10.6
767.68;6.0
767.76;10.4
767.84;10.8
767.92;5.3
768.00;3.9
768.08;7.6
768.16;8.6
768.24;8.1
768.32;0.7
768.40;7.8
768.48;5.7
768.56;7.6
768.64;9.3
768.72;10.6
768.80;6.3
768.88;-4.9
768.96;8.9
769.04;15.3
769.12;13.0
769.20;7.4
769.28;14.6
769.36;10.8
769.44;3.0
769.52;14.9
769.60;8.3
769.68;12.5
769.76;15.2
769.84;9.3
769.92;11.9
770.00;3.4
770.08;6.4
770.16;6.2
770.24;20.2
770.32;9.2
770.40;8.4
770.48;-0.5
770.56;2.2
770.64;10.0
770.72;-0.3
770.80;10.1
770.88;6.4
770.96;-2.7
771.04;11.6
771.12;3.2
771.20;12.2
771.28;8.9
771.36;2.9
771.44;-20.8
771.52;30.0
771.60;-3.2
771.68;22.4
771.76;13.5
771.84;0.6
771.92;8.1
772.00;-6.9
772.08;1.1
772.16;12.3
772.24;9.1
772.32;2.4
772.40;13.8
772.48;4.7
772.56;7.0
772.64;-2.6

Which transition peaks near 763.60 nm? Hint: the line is [S II]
